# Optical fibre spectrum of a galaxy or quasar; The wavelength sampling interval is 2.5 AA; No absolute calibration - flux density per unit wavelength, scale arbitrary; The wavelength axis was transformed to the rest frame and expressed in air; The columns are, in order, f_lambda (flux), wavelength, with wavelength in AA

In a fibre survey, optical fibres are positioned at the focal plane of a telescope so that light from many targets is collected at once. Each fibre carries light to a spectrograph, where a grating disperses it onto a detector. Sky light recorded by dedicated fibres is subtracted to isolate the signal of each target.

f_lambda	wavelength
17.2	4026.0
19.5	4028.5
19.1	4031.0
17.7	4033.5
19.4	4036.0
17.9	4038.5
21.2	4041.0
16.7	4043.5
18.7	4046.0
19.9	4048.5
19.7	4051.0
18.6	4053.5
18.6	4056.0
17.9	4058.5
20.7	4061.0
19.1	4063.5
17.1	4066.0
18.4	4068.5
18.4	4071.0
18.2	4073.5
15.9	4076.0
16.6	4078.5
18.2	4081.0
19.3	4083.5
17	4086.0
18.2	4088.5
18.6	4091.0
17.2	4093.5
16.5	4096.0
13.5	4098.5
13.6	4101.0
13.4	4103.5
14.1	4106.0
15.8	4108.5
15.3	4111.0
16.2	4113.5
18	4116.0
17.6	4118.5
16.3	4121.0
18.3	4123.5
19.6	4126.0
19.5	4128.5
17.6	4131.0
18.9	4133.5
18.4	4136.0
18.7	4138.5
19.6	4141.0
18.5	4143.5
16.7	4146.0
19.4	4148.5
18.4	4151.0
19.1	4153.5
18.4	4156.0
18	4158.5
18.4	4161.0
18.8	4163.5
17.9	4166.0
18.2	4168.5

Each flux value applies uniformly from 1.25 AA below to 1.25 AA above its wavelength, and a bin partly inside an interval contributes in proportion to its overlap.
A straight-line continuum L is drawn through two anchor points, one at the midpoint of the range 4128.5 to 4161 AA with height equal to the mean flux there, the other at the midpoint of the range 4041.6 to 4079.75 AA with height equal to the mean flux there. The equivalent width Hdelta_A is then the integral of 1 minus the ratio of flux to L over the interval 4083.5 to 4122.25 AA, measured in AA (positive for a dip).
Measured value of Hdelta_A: 4.7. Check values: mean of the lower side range 18.3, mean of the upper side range 18.5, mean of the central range 16.2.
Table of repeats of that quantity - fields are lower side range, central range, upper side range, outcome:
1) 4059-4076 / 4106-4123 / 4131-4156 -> 1.9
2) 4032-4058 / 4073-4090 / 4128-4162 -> 1.0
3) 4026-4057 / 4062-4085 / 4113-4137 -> 0.8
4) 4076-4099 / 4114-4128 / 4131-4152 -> 0.1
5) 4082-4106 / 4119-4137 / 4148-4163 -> -0.8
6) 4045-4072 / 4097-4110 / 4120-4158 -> 3.1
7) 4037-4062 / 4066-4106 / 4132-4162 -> 4.3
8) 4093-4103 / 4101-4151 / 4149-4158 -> -1.7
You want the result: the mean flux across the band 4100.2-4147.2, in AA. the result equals 17.2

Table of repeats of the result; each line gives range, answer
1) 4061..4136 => 17.2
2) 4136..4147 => 18.4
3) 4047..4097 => 18.2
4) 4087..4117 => 15.9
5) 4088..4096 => 17.7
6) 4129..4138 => 18.4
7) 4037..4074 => 18.8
